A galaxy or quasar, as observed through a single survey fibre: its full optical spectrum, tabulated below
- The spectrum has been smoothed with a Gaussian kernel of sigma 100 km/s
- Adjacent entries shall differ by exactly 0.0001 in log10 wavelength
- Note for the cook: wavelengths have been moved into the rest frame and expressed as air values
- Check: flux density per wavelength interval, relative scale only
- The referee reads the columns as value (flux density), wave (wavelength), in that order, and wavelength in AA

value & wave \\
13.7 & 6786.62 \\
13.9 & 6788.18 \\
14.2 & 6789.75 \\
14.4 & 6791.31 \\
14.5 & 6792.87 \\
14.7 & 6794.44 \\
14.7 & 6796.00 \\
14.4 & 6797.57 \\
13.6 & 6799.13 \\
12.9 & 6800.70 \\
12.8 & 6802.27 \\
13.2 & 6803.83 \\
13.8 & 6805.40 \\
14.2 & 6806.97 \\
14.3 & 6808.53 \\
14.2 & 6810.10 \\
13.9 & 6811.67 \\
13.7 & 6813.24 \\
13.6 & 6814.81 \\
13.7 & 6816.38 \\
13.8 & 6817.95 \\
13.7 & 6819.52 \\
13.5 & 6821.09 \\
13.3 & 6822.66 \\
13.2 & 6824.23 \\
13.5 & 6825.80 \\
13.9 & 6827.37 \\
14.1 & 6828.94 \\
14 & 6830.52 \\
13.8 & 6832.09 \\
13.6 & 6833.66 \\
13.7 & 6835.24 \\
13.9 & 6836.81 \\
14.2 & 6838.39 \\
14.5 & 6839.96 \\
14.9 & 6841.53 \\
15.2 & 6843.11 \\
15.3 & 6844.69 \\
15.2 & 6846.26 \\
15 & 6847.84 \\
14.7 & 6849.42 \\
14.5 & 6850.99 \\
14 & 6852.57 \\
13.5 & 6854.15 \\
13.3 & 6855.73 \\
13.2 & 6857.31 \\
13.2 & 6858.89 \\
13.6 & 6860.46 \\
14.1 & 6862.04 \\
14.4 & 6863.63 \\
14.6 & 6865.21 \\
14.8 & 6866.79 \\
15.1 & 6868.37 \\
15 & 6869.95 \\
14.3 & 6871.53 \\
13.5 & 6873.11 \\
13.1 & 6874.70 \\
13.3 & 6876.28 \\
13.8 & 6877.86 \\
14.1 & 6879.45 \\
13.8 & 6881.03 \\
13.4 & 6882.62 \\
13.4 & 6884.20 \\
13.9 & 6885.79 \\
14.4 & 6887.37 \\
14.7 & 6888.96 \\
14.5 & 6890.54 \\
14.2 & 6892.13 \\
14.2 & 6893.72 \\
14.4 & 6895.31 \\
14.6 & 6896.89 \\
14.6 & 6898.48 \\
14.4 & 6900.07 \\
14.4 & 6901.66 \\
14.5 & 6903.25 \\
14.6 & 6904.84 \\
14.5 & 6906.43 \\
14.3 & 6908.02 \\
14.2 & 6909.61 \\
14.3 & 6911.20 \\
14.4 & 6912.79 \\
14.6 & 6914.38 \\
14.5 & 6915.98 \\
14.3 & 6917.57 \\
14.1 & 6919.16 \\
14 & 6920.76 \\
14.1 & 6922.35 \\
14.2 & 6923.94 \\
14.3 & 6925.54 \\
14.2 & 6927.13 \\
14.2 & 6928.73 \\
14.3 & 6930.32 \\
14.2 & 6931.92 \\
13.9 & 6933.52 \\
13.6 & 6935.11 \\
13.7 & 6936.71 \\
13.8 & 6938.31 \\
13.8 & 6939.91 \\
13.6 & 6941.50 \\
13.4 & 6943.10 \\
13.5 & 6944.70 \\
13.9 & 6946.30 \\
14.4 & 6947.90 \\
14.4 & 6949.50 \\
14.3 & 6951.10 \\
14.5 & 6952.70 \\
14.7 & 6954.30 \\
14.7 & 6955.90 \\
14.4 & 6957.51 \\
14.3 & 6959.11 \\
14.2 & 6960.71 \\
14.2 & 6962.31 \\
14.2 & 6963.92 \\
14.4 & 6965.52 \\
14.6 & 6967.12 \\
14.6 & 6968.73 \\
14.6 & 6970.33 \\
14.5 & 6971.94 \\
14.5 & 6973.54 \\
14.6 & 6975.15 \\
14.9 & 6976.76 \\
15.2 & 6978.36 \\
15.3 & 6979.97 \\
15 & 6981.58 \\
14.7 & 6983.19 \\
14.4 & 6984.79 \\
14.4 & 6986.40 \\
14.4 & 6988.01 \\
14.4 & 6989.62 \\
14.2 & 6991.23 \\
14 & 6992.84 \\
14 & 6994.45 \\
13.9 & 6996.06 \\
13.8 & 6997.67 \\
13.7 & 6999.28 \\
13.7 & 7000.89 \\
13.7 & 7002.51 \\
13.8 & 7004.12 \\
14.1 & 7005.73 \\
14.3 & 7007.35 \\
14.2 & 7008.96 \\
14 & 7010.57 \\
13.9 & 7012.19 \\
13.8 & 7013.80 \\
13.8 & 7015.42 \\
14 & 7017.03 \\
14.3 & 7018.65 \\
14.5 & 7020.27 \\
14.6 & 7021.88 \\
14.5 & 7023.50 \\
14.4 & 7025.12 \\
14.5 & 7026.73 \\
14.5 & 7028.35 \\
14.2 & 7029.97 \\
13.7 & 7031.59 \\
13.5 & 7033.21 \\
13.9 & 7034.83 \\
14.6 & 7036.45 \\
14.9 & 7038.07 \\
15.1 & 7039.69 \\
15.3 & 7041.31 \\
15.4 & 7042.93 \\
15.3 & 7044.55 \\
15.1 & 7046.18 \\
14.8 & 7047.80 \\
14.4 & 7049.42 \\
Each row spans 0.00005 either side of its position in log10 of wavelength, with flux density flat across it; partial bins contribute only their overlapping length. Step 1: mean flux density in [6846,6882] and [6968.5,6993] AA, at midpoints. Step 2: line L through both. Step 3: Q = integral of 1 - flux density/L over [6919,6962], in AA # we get 1.0 AA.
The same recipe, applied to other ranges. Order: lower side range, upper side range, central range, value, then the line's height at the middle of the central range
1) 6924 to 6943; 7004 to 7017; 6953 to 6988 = -1.5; 14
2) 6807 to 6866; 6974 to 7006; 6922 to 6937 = 0.1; 14.2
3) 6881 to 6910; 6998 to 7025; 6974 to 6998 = -0.7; 14.1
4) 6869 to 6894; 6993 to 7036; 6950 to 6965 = -0.4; 14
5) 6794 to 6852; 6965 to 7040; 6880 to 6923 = -0.4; 14.2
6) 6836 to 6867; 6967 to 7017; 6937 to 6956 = 0.3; 14.3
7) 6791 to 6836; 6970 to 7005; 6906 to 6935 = -0.2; 14.1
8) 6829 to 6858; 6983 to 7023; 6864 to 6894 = 0.2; 14.2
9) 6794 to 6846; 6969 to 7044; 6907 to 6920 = -0.2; 14.1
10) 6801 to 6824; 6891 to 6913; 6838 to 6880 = -0.6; 14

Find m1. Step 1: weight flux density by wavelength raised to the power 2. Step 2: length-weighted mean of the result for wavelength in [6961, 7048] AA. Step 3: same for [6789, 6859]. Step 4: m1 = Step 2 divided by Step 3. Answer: 1.1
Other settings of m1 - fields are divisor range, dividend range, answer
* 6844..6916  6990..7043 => 1.04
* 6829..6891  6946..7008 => 1.05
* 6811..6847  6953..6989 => 1.08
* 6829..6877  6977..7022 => 1.05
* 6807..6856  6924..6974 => 1.04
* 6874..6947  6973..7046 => 1.05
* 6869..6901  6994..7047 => 1.05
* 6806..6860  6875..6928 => 1.03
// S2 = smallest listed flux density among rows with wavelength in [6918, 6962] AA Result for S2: 13.4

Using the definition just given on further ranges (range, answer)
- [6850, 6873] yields 13.2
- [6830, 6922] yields 13.1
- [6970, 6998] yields 13.8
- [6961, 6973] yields 14.2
